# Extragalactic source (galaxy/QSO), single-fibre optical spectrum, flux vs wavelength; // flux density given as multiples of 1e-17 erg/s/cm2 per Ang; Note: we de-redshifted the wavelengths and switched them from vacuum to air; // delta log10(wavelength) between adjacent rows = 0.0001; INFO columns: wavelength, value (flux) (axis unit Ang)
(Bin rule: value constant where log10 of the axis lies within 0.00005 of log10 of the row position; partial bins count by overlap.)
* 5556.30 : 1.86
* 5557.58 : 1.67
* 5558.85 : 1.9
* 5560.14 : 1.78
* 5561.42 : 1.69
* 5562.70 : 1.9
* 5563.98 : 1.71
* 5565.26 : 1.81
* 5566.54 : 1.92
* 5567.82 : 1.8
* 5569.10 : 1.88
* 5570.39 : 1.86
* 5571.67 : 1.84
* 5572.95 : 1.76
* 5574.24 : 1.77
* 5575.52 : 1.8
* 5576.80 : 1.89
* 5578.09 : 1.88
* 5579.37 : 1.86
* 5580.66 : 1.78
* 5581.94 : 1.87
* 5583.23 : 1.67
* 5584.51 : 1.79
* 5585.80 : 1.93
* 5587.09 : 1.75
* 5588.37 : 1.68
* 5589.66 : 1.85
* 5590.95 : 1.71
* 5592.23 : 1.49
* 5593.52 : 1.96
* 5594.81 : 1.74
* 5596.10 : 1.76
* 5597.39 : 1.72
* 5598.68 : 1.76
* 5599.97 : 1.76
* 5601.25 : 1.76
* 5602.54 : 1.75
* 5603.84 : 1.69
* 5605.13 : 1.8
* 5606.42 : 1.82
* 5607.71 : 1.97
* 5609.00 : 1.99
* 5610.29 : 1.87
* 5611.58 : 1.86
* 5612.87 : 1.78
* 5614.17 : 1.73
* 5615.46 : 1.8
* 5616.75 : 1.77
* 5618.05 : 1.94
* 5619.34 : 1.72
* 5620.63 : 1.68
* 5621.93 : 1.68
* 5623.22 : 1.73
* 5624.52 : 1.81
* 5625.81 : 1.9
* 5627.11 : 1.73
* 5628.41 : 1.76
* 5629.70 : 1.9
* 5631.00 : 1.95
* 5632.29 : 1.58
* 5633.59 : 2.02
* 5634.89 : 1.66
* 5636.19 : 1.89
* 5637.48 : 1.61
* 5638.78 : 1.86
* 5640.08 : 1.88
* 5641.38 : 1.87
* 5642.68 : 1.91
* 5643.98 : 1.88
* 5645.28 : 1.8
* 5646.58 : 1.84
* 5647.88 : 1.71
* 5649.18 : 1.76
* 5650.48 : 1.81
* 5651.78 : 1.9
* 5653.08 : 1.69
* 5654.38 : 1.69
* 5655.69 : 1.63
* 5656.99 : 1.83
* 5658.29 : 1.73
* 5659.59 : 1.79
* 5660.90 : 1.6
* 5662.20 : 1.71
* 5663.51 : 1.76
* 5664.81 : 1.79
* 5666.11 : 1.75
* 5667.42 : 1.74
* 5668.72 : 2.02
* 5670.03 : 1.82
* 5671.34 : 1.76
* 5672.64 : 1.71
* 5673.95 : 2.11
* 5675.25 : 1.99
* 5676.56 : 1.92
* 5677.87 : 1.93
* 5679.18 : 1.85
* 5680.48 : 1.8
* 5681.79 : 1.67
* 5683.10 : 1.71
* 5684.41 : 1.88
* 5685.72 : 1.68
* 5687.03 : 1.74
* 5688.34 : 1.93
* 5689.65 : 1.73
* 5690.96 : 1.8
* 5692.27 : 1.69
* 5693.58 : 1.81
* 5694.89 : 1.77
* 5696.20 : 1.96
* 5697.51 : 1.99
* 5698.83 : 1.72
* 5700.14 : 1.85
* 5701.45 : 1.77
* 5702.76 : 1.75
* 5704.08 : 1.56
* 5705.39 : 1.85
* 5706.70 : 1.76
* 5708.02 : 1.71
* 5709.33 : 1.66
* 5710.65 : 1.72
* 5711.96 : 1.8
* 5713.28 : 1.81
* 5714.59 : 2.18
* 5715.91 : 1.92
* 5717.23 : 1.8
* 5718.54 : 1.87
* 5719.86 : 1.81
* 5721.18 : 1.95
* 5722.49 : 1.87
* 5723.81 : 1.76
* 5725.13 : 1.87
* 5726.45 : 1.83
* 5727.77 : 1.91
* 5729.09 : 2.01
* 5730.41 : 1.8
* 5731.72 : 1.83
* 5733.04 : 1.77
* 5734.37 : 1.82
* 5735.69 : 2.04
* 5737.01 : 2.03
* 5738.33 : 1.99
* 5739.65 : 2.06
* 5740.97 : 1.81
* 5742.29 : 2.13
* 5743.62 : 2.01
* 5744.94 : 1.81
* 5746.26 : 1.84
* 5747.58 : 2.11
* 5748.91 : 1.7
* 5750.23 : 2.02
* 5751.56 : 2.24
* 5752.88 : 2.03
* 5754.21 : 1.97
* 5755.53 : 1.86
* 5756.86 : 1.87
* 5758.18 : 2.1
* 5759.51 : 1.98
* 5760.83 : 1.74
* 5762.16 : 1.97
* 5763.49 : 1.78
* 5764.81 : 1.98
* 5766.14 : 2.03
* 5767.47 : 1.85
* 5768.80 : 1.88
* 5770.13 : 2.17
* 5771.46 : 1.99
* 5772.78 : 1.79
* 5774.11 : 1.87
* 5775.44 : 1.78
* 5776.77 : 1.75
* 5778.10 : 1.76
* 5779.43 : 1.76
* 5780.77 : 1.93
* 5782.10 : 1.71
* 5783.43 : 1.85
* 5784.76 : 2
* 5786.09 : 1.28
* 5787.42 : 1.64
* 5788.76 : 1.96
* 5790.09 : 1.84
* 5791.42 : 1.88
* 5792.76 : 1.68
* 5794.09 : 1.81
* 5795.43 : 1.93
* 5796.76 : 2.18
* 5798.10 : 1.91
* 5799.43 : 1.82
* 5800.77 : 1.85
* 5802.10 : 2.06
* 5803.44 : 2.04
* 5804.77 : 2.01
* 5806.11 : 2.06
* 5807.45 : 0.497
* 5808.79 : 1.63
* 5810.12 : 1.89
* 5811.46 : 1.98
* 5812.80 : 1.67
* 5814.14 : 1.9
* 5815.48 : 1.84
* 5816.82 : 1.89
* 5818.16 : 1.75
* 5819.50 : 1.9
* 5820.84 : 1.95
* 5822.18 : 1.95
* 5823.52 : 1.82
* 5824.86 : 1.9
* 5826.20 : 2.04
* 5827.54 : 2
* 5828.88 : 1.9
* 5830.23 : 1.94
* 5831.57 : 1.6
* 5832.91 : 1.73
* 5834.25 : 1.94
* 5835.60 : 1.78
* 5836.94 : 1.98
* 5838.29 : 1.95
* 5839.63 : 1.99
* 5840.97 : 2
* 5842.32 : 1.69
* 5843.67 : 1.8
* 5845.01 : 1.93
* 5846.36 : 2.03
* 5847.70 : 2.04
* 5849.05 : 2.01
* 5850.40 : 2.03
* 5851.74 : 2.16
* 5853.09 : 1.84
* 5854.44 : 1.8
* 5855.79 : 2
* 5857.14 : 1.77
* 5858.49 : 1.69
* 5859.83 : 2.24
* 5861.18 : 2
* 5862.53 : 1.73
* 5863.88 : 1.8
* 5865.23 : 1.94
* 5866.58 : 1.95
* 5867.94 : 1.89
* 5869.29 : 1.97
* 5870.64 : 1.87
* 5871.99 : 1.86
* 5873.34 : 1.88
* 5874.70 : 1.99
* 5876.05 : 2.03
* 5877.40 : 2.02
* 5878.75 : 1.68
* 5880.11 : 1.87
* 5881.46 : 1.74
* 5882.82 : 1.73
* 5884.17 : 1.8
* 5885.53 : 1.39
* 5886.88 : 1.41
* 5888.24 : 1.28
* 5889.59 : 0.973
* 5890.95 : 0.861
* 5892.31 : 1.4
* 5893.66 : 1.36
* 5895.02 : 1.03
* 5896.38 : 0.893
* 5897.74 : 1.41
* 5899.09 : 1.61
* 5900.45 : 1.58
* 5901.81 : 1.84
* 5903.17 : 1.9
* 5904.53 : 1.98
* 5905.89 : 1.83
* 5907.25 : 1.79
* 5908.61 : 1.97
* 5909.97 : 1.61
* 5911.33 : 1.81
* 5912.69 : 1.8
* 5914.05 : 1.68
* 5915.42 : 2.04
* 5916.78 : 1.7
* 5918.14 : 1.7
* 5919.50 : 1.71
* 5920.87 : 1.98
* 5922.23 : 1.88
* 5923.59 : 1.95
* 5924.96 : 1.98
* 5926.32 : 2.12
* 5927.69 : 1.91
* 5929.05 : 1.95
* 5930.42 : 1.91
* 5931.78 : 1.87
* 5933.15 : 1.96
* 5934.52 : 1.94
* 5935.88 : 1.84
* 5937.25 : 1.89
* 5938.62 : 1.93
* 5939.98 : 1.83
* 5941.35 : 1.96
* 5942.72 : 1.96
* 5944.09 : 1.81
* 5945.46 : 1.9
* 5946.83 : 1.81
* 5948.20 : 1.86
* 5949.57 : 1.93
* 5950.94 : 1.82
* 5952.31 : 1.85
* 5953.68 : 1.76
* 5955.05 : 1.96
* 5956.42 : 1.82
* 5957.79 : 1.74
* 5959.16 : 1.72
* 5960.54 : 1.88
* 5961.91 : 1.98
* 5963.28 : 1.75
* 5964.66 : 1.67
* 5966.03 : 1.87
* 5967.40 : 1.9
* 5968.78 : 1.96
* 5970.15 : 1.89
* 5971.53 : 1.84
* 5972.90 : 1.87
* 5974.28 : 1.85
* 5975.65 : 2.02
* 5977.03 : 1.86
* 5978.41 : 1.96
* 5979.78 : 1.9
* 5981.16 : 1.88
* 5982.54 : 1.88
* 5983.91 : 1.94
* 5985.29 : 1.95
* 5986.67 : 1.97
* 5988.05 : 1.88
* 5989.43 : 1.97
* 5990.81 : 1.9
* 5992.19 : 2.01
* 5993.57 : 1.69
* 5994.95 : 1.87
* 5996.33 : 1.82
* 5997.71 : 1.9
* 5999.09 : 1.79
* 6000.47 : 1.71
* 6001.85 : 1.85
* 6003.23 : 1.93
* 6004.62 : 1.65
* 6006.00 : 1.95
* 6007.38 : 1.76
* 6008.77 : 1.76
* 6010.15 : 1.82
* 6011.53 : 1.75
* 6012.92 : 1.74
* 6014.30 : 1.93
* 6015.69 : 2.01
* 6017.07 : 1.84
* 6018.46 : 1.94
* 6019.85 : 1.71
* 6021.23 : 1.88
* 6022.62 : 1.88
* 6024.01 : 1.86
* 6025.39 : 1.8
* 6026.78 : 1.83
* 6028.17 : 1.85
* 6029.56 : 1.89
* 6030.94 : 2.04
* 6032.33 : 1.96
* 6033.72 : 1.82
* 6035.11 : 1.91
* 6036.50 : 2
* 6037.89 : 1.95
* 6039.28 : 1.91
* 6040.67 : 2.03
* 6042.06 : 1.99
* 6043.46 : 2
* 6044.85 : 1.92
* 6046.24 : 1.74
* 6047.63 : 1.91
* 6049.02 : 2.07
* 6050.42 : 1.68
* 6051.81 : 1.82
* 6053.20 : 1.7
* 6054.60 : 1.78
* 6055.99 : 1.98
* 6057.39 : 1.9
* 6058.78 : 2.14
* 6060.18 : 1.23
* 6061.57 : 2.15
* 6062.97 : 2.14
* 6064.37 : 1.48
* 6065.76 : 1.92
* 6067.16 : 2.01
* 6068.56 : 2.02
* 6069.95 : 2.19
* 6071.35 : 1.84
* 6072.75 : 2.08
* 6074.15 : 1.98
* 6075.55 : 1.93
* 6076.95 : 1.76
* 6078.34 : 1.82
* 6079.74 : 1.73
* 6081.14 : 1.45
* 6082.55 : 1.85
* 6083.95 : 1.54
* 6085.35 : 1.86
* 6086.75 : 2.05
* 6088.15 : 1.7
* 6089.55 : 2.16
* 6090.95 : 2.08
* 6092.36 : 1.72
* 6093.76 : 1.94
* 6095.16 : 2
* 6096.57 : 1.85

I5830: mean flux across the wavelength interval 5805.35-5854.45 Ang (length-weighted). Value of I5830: 1.86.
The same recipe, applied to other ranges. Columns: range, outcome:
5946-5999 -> 1.87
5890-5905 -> 1.43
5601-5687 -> 1.8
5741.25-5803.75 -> 1.9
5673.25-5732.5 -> 1.83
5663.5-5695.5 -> 1.82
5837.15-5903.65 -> 1.75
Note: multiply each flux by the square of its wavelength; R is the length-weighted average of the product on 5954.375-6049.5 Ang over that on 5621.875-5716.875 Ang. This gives 1.17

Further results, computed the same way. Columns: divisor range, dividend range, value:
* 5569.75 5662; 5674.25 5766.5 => 1.08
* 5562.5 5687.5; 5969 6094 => 1.20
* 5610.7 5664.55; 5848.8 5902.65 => 1.04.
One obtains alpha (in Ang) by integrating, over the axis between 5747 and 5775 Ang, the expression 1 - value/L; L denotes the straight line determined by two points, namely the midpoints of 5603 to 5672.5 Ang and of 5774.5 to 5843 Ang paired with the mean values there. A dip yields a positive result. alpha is -1.89 Ang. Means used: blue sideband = 1.79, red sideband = 1.84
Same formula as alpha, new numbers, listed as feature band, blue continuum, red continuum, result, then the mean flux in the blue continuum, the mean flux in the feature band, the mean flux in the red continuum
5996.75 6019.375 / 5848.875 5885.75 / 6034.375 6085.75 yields 0.6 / 1.89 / 1.83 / 1.88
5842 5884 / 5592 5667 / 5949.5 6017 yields -1.6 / 1.79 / 1.9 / 1.86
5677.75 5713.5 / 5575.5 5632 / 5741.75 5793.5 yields 1.3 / 1.8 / 1.78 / 1.88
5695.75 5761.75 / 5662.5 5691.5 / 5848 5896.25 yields -3.2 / 1.82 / 1.89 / 1.73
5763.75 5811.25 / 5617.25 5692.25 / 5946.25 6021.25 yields -0.3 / 1.8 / 1.83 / 1.86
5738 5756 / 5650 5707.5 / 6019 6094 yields -1.6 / 1.79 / 1.97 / 1.88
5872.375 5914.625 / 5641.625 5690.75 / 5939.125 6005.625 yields 5.2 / 1.8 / 1.62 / 1.87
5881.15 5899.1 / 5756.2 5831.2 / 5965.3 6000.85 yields 5.2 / 1.86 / 1.33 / 1.89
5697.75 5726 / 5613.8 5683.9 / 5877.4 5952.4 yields -0.5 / 1.8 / 1.81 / 1.73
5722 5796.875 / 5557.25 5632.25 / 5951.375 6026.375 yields -2.8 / 1.8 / 1.89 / 1.86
